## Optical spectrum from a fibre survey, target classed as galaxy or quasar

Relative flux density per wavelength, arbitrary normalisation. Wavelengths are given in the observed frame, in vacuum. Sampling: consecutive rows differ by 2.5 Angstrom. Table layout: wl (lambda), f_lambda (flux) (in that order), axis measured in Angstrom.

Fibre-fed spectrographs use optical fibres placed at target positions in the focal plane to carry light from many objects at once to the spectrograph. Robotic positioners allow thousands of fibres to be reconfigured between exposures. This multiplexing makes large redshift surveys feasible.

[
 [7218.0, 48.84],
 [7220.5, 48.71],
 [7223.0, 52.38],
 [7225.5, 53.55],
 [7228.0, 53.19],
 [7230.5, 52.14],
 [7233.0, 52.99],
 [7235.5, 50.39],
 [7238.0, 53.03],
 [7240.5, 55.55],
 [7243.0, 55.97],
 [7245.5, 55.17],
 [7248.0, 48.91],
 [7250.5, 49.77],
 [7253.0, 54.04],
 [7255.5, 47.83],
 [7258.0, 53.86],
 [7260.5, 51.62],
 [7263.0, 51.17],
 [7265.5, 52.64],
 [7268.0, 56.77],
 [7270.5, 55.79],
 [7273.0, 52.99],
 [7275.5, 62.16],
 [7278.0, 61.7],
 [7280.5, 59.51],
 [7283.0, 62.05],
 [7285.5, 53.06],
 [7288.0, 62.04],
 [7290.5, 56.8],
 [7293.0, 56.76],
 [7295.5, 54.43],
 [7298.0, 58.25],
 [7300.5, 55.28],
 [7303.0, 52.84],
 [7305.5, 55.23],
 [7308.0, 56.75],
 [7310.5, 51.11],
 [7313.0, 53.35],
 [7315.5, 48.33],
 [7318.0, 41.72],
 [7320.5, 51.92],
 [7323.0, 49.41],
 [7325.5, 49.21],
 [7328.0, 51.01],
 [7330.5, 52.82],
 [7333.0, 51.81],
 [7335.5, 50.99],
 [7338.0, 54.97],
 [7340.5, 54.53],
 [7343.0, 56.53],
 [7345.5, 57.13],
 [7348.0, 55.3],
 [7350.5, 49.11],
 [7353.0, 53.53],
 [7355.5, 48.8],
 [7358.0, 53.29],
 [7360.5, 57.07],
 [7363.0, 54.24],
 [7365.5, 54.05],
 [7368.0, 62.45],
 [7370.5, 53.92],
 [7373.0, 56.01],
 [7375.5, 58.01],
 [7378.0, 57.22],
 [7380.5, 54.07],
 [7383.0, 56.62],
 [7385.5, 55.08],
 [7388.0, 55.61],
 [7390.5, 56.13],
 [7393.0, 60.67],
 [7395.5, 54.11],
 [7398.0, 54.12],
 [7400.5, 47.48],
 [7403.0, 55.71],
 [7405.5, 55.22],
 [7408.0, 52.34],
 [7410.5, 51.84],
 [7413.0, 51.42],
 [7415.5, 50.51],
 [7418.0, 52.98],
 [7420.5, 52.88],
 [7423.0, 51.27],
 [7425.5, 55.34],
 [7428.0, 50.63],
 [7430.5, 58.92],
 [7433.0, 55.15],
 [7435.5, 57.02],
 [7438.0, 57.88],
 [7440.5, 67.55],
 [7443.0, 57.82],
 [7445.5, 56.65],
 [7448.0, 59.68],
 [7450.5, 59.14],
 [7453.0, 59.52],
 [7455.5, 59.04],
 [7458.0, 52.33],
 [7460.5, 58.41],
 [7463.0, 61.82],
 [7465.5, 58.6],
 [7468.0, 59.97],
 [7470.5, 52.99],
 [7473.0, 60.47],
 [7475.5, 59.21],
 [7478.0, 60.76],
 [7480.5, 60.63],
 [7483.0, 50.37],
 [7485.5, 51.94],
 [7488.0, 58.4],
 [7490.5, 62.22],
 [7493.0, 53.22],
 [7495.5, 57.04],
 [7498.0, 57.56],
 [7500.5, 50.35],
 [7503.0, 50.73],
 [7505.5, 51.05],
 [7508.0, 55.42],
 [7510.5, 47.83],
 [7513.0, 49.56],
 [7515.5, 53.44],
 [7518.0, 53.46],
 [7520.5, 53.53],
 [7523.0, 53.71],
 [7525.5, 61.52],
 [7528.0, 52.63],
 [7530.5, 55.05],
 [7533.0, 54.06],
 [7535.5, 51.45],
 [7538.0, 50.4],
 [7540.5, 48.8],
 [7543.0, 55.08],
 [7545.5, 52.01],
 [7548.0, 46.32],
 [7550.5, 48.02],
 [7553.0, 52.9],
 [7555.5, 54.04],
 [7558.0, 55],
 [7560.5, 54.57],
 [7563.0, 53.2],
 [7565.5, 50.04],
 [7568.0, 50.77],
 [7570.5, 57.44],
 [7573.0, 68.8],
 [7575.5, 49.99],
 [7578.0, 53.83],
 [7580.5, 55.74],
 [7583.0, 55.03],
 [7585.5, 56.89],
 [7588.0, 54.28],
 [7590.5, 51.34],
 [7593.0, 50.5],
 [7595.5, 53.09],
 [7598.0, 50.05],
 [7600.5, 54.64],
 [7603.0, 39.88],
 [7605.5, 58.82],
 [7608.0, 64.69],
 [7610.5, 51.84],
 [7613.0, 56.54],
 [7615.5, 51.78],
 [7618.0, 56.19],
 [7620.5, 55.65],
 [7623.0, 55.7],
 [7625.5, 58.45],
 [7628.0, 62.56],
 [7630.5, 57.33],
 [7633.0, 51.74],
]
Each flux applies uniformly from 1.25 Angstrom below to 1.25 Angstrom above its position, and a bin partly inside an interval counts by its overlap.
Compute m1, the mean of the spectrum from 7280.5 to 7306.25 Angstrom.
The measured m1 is 56.8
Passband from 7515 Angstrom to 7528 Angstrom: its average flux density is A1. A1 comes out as 55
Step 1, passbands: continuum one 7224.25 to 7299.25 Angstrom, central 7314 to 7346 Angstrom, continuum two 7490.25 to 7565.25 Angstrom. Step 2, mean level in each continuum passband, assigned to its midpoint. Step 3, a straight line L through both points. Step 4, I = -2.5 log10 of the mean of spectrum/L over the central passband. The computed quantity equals 0.06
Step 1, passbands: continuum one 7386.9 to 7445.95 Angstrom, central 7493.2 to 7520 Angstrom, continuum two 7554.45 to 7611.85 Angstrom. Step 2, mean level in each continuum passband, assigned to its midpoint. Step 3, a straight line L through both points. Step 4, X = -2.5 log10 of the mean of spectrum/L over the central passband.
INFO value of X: 0.037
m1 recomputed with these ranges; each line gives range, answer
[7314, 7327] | 48.3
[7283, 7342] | 53.4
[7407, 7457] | 55.9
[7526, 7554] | 51.8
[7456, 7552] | 54.5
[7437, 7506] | 57.4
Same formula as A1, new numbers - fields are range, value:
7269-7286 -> 58.4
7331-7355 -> 53.6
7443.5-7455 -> 58.7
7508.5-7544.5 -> 52.9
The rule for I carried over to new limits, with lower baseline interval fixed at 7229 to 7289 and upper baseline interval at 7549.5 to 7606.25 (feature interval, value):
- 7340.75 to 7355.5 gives 0.01 mag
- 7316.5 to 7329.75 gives 0.12 mag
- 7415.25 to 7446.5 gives -0.04 mag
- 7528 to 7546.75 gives 0.02 mag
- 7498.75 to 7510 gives 0.04 mag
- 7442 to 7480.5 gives -0.09 mag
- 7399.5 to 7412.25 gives 0.03 mag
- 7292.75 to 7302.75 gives -0.03 mag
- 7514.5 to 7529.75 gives -0.02 mag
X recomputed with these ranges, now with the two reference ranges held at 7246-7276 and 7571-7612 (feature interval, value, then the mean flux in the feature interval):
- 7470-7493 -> -0.067 mag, 57.4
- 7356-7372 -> -0.042 mag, 55.5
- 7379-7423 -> -0.006 mag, 53.9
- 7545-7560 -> 0.056 mag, 51.5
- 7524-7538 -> -0.007 mag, 54.5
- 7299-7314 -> -0.021 mag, 54.2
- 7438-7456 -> -0.116 mag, 59.8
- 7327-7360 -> 0.003 mag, 53.2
